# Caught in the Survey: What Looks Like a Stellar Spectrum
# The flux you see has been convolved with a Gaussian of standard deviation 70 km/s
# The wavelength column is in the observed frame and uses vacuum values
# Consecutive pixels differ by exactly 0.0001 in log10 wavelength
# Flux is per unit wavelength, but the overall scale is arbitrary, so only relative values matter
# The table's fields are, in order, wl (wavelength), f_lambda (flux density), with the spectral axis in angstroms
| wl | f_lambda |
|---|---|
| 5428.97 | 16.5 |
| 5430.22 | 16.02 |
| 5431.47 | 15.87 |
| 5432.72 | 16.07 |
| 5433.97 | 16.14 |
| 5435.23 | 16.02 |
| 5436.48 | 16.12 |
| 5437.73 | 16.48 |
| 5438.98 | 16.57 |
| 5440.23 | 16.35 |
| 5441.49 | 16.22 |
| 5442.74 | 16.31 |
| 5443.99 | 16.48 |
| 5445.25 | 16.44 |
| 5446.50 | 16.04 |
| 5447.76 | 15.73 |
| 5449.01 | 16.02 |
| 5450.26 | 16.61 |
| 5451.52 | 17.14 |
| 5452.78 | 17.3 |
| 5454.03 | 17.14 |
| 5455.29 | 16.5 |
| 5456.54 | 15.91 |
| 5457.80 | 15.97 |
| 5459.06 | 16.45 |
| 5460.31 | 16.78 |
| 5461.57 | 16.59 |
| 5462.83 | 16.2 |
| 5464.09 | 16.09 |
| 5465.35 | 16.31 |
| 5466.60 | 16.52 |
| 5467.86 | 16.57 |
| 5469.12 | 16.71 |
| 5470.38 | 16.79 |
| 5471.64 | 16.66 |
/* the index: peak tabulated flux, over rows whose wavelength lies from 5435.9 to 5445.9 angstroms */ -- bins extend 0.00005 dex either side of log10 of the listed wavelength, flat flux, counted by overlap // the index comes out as 16.57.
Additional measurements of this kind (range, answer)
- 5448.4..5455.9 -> 17.3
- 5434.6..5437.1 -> 16.12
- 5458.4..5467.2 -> 16.78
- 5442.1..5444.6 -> 16.48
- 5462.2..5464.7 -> 16.2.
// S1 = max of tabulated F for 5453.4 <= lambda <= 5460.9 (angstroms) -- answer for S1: 17.14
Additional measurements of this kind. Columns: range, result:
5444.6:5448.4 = 16.44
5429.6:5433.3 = 16.07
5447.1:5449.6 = 16.02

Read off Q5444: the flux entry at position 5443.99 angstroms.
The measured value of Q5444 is 16.48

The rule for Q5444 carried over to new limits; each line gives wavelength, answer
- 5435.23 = 16.02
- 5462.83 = 16.2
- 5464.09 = 16.09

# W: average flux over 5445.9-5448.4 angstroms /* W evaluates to 15.9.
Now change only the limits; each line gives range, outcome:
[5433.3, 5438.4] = 16.2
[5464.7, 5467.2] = 16.5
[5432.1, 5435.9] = 16.1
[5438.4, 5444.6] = 16.4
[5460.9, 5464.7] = 16.3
